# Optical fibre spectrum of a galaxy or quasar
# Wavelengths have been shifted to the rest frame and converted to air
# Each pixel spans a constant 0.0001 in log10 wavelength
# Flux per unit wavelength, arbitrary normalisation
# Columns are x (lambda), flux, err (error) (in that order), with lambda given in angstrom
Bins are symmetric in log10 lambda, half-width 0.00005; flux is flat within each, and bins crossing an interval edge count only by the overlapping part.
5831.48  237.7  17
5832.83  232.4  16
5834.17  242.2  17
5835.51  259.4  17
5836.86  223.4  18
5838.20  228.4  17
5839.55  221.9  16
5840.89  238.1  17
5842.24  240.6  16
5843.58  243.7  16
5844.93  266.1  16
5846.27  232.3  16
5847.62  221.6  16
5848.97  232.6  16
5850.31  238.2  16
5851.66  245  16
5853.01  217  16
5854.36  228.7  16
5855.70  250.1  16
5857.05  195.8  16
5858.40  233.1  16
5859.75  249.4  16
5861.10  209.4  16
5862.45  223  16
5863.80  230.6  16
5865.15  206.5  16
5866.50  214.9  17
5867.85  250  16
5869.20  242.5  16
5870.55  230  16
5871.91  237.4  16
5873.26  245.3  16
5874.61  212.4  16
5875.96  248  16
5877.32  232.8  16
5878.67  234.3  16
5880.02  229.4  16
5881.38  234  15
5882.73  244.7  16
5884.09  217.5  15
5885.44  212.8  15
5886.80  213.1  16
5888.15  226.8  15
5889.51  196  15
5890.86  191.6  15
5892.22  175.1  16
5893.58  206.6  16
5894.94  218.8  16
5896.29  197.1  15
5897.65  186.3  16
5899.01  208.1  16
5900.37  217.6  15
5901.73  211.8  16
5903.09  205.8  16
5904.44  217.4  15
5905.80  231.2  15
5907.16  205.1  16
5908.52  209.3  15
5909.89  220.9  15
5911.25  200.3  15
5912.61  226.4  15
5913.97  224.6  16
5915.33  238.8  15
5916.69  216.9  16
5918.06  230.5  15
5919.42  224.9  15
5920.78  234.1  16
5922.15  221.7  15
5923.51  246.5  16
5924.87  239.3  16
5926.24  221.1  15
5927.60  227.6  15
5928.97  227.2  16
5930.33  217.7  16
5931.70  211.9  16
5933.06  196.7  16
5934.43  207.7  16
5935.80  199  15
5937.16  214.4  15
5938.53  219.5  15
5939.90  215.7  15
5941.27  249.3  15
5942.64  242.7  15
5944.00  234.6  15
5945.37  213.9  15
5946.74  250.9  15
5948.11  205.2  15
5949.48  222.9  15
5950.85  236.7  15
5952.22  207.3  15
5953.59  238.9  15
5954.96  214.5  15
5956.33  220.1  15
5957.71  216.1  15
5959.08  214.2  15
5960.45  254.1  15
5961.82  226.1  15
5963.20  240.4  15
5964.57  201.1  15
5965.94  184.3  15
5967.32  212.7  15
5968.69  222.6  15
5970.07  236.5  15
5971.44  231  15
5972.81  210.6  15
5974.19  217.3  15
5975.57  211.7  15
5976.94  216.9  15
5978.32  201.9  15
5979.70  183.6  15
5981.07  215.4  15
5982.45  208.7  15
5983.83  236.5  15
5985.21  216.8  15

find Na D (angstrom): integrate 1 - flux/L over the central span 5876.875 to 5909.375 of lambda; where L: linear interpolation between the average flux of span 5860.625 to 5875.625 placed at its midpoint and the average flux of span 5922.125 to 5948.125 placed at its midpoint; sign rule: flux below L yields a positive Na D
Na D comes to 1.9 angstrom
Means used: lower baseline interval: 228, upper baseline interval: 224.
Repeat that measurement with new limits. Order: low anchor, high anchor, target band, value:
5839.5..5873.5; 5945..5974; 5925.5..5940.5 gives 0.68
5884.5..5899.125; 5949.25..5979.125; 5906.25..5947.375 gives -2.32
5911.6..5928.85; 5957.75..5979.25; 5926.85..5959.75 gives 0.39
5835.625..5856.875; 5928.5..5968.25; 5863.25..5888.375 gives 0.11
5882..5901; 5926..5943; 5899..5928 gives -1.16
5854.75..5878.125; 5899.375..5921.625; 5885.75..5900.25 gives 1.36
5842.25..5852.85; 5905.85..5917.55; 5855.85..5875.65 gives 0.42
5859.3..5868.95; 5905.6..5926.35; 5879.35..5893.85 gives 0.77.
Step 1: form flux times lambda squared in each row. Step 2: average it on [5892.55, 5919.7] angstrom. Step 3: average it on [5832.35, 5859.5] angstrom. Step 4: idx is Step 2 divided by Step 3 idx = 0.93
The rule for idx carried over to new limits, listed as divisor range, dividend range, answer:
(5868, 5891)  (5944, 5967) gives 1.00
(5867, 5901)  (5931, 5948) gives 1.02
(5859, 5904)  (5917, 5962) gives 1.04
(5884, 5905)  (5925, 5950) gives 1.09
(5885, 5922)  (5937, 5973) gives 1.07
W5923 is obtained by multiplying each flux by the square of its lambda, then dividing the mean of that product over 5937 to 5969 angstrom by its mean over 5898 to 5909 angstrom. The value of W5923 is 1.07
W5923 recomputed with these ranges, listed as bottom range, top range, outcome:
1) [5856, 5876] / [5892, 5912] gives 0.92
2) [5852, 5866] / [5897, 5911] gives 0.95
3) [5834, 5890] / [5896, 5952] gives 0.97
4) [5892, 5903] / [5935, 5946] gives 1.11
